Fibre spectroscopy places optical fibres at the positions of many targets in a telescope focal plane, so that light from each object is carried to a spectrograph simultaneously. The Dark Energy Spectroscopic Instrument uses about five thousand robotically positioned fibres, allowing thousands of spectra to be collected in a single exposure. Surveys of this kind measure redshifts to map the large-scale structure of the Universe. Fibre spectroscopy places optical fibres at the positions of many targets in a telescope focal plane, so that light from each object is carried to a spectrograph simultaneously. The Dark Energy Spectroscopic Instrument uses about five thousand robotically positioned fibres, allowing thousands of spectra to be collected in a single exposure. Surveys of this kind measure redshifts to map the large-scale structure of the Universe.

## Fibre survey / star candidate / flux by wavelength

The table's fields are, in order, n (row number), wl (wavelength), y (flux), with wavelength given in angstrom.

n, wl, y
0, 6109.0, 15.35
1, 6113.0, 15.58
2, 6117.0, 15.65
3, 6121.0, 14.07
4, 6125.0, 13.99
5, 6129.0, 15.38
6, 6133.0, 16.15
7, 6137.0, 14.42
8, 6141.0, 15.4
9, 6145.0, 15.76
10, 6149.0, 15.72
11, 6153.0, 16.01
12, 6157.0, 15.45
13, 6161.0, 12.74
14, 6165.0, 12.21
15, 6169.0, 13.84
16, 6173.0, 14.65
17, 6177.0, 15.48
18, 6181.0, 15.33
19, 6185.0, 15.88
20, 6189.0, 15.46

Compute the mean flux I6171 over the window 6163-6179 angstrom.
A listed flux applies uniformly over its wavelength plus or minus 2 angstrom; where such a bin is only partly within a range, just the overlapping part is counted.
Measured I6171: 14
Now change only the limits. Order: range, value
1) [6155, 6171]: 13.6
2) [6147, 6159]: 15.7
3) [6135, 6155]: 15.5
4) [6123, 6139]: 15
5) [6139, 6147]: 15.6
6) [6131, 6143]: 15.3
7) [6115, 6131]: 14.8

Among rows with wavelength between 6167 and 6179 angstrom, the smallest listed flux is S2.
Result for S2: 13.84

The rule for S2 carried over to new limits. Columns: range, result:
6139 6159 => 15.4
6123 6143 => 13.99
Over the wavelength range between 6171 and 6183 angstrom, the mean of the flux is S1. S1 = 15.2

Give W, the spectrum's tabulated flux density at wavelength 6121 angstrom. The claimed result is 14.07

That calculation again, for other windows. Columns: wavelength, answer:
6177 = 15.48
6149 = 15.72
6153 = 16.01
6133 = 16.15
